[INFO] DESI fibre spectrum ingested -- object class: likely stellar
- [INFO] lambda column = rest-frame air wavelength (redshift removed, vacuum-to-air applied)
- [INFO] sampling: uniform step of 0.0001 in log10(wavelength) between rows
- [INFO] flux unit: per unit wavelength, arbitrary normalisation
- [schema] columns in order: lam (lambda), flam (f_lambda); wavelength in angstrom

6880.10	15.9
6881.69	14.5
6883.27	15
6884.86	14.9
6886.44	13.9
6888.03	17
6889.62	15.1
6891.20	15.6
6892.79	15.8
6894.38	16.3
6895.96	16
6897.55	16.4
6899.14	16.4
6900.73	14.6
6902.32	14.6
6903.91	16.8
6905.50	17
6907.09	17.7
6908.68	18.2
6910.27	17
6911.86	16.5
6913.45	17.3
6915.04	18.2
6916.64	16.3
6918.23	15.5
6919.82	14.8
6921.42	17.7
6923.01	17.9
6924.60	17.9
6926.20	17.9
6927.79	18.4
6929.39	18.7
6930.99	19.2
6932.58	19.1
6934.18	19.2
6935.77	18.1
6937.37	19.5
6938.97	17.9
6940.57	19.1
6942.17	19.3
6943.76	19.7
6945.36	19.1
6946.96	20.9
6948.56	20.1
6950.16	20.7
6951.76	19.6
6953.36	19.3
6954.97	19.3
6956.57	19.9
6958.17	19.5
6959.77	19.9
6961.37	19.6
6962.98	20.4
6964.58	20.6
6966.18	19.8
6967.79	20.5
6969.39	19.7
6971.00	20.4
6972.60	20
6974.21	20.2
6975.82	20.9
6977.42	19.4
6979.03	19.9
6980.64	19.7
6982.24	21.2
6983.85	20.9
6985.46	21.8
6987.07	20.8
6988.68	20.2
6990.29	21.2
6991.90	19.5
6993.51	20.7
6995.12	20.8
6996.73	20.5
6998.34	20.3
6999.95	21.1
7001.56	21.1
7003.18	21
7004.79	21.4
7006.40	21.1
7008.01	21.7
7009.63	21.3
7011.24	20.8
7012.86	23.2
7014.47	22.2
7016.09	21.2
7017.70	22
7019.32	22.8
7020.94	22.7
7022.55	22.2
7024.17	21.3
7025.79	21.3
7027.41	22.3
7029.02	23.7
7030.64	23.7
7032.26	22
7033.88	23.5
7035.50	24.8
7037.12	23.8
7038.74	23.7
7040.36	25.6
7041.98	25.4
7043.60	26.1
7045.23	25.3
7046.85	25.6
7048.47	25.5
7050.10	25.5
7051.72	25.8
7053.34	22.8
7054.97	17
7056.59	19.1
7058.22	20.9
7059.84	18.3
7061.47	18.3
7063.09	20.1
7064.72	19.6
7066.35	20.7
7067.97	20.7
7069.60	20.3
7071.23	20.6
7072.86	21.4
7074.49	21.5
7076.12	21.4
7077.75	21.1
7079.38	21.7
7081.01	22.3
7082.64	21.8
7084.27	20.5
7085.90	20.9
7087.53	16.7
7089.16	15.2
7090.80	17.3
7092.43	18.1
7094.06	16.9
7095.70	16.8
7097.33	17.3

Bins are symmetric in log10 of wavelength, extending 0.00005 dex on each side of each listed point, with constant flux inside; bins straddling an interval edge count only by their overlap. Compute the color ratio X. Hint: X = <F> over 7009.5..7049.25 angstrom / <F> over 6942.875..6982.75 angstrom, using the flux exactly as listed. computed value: 1.2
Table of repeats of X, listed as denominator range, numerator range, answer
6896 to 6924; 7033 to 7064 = 1.38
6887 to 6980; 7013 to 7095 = 1.18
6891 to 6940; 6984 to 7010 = 1.21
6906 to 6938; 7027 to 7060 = 1.32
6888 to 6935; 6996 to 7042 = 1.31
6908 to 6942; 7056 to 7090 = 1.13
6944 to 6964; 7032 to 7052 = 1.25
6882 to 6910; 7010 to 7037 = 1.41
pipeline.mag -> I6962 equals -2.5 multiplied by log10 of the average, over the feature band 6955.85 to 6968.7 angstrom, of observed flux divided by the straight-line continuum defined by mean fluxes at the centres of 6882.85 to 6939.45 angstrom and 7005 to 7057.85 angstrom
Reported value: -0.03 mag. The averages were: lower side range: 16.9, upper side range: 22.9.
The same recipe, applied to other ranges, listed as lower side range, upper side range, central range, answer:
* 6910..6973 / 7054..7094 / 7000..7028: -0.12 mag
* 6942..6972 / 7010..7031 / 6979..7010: 0.02 mag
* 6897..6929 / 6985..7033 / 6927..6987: -0.04 mag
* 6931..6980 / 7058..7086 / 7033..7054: -0.21 mag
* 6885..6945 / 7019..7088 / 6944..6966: -0.07 mag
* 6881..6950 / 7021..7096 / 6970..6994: -0.06 mag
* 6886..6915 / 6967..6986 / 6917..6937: -0.01 mag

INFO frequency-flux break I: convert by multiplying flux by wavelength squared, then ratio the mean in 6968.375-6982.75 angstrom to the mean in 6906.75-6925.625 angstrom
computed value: 1.2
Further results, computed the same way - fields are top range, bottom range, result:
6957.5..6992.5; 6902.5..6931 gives 1.19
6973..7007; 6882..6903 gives 1.37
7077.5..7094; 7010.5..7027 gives 0.90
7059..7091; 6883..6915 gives 1.30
